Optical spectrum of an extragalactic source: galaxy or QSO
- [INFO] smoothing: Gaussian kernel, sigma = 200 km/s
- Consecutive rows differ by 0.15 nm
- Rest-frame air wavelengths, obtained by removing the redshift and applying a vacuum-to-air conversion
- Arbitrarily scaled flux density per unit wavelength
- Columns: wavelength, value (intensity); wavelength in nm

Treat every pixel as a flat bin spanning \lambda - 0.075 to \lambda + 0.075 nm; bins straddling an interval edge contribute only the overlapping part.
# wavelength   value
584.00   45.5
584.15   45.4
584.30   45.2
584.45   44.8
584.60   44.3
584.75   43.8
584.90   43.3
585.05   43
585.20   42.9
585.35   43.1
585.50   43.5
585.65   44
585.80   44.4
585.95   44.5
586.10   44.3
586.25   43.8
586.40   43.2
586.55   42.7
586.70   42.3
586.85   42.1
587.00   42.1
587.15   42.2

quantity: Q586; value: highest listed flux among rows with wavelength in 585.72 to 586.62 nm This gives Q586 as 44.5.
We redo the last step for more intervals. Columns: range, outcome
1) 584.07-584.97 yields 45.4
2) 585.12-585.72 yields 44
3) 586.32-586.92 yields 43.2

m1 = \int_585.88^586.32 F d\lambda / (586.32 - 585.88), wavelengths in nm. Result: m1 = 44.2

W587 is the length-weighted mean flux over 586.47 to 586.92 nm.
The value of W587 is 42.4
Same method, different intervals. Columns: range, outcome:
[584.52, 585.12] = 43.6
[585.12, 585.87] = 43.6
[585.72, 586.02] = 44.4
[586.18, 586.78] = 43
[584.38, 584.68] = 44.5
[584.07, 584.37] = 45.3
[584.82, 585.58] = 43.2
